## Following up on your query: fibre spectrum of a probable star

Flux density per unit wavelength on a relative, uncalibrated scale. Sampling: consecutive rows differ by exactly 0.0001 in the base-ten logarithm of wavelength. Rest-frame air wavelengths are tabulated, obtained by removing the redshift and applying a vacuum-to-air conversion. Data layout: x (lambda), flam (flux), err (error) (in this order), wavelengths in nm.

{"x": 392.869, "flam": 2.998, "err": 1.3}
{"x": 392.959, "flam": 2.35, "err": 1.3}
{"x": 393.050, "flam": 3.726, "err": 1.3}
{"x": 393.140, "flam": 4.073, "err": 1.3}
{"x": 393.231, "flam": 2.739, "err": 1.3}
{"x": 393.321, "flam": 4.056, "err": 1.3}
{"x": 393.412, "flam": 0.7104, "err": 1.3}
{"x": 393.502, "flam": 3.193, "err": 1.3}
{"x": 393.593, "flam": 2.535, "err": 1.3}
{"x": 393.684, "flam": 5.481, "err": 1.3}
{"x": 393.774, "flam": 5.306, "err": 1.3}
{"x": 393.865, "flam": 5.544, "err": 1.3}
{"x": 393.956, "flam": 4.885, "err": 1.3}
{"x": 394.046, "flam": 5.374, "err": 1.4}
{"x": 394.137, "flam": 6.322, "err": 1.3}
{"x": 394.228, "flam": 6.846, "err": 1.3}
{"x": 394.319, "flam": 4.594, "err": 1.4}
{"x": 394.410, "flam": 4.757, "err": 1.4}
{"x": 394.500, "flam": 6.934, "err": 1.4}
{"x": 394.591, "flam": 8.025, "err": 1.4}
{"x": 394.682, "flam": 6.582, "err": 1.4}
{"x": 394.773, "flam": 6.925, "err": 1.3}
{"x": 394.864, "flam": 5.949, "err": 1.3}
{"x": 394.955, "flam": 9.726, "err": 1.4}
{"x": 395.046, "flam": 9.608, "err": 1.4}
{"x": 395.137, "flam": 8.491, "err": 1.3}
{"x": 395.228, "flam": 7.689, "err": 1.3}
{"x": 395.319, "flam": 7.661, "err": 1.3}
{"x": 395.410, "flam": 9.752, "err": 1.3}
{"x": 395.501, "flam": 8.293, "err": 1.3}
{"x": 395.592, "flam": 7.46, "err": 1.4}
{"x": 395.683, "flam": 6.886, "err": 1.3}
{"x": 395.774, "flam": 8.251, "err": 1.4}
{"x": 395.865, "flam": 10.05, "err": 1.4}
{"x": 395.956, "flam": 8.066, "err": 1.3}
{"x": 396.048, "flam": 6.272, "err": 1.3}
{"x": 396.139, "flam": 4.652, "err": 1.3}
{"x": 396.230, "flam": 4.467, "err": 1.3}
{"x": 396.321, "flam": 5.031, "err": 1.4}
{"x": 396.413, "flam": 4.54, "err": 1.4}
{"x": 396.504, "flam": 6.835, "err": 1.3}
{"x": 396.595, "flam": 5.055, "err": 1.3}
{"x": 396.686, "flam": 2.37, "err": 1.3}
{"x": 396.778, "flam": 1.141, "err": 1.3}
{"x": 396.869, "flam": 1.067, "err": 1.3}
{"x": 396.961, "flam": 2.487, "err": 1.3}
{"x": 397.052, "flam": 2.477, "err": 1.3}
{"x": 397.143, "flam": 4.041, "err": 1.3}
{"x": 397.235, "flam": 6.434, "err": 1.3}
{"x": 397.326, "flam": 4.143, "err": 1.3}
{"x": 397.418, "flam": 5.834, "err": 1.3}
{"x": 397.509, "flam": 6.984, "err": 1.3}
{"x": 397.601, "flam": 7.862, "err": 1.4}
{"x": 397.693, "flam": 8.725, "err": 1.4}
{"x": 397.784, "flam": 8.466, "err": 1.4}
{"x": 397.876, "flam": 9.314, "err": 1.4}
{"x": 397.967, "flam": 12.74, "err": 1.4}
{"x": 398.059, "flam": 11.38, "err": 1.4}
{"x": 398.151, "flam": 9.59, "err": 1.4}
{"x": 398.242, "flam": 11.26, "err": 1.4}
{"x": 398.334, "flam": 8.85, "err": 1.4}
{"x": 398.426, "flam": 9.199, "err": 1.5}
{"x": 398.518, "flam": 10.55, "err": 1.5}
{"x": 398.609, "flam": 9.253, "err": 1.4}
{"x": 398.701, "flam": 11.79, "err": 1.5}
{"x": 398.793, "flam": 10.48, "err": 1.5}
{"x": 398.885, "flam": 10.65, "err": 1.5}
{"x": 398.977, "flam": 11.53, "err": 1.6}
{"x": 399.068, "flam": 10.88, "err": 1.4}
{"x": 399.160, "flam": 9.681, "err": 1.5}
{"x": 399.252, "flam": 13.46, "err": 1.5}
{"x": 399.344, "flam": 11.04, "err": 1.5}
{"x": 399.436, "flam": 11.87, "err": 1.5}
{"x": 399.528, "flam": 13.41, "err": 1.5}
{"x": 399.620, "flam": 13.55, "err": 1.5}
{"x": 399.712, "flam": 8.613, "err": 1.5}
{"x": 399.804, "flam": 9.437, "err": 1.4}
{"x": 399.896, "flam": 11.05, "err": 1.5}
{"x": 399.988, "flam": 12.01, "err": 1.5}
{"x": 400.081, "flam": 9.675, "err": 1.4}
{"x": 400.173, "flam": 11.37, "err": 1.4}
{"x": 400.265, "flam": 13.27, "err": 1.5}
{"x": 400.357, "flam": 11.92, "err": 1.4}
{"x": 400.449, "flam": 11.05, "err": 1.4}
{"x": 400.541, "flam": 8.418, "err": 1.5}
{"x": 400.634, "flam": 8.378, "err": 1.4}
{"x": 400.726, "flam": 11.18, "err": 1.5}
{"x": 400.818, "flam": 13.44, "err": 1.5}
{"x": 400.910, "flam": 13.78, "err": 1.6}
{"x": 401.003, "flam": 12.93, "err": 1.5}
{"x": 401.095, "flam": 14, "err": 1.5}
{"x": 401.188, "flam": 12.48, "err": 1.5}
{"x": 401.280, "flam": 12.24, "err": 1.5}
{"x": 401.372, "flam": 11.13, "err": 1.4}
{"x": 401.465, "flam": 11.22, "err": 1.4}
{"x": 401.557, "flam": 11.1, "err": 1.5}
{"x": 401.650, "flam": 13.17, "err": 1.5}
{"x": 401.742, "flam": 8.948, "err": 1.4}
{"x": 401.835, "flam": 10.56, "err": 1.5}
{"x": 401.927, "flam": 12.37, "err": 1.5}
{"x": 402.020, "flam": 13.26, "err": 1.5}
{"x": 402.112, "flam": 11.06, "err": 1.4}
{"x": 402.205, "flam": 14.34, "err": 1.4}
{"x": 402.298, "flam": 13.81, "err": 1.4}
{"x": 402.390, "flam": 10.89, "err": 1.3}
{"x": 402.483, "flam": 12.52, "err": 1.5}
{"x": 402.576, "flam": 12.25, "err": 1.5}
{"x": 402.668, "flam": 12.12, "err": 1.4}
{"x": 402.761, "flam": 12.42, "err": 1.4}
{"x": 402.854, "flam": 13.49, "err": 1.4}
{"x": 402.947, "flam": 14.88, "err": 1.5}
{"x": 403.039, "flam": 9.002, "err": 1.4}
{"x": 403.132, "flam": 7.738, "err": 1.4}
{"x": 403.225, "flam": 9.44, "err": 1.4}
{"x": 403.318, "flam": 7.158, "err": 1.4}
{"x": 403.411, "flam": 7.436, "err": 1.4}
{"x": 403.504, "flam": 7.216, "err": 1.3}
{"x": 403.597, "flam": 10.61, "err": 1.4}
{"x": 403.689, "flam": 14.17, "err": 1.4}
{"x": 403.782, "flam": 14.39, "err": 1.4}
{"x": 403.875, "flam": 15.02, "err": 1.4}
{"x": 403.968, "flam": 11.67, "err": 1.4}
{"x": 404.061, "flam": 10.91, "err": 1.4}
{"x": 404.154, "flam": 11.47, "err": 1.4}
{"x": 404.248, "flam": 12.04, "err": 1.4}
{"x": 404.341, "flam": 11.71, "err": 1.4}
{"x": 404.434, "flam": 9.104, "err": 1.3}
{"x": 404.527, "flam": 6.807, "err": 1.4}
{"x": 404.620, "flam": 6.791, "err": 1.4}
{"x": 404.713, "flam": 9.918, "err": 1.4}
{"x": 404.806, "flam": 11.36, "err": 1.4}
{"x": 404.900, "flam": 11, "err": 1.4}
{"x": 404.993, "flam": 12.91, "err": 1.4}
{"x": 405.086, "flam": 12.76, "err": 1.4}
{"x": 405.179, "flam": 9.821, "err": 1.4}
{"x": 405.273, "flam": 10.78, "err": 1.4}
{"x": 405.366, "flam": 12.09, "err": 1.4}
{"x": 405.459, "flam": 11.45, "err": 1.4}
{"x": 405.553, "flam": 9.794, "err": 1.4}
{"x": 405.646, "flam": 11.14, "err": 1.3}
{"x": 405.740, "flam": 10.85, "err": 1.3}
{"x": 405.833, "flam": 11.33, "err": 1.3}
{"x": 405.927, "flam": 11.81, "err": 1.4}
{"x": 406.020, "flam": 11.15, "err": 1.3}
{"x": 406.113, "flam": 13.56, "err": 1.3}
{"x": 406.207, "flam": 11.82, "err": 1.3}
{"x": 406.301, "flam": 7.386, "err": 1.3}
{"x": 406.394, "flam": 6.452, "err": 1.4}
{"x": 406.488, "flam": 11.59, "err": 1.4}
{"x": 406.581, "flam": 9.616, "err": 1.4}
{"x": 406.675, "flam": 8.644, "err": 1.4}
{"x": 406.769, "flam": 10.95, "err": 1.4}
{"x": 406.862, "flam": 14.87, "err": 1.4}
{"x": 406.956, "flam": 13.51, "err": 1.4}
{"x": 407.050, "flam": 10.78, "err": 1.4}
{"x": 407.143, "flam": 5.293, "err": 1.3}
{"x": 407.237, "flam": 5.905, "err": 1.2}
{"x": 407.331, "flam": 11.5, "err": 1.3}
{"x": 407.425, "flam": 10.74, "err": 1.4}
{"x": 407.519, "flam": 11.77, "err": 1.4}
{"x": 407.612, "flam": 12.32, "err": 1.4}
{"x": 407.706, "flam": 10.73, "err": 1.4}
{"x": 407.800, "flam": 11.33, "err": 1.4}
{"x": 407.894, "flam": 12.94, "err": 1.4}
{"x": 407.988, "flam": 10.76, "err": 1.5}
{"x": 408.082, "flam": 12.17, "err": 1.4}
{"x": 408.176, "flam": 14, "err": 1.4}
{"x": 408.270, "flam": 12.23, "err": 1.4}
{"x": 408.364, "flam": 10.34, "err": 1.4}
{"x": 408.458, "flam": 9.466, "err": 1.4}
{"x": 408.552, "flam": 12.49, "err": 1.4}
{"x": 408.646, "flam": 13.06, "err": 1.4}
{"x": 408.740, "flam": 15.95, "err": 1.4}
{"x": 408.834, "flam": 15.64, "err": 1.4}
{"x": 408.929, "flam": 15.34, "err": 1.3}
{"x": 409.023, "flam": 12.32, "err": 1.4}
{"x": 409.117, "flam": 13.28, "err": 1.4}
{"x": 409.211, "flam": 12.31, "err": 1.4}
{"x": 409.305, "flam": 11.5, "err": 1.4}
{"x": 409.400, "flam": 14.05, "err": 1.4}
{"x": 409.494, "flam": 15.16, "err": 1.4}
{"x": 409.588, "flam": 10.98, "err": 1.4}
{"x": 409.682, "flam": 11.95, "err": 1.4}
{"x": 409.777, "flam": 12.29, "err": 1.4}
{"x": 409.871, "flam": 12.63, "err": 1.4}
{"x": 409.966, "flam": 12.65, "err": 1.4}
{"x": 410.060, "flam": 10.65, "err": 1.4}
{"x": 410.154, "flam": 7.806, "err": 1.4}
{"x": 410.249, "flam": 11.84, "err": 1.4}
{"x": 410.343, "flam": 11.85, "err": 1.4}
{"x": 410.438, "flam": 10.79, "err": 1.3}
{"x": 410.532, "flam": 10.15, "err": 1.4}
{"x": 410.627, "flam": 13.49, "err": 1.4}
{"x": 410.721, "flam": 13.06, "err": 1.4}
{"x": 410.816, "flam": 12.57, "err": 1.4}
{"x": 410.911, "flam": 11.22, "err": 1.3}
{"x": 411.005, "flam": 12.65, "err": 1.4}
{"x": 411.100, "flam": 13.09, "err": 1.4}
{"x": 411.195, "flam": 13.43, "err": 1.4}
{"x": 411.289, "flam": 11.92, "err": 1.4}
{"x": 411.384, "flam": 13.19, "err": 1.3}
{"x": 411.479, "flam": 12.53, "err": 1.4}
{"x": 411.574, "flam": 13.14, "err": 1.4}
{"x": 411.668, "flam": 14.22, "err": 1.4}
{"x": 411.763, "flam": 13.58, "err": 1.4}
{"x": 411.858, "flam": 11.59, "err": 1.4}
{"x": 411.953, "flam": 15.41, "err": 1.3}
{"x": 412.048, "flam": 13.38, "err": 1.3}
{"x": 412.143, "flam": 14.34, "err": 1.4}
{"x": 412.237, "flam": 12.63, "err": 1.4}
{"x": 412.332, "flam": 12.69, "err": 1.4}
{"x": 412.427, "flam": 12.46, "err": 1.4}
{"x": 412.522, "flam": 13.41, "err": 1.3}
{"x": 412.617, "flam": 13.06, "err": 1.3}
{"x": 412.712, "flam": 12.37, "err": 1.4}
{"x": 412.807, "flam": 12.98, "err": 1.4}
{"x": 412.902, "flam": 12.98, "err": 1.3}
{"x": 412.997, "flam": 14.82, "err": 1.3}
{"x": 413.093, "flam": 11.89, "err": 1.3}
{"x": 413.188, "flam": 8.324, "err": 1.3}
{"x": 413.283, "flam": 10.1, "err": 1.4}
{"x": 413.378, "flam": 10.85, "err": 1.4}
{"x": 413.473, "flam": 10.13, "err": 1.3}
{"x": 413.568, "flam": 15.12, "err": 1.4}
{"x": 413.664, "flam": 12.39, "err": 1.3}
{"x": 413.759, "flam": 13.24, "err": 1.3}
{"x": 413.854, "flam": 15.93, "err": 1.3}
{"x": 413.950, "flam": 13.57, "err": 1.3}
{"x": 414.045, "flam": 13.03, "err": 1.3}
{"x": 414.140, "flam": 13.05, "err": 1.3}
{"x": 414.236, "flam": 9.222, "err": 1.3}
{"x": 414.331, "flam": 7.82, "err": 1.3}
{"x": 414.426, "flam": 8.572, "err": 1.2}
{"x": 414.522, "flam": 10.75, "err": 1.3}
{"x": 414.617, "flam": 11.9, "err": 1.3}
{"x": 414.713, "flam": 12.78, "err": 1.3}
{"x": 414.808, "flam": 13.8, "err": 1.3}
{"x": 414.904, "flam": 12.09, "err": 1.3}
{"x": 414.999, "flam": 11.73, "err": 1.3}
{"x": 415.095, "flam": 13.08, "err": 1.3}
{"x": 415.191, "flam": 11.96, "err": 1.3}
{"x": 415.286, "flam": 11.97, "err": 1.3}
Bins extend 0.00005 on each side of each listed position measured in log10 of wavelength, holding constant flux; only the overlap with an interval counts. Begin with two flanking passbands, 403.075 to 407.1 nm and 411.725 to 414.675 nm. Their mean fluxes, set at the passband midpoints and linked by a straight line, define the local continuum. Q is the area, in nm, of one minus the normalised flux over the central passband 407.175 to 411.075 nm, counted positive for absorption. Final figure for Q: -0.18 nm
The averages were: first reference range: 10.7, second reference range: 12.3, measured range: 12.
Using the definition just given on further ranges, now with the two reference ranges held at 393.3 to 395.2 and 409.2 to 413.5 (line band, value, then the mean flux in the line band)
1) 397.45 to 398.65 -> -0.36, 9.51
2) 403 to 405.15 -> -0.19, 10.5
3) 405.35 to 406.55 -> -0.05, 10.8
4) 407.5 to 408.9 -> -0.15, 12.4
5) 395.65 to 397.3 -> 0.41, 4.98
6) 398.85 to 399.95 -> -0.49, 11.3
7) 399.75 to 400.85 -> -0.37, 10.9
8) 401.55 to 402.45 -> -0.33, 12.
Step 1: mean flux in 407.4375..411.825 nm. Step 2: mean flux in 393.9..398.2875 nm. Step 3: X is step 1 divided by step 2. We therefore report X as 1.85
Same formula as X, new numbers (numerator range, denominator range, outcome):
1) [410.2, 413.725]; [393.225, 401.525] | 1.52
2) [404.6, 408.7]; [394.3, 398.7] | 1.55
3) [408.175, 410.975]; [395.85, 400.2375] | 1.48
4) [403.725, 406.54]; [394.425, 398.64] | 1.55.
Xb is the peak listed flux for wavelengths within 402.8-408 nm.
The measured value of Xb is 15.02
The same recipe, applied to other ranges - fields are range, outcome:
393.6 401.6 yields 14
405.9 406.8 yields 13.56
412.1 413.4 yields 14.82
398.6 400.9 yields 13.55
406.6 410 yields 15.95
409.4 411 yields 15.16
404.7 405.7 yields 12.91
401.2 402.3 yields 14.34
